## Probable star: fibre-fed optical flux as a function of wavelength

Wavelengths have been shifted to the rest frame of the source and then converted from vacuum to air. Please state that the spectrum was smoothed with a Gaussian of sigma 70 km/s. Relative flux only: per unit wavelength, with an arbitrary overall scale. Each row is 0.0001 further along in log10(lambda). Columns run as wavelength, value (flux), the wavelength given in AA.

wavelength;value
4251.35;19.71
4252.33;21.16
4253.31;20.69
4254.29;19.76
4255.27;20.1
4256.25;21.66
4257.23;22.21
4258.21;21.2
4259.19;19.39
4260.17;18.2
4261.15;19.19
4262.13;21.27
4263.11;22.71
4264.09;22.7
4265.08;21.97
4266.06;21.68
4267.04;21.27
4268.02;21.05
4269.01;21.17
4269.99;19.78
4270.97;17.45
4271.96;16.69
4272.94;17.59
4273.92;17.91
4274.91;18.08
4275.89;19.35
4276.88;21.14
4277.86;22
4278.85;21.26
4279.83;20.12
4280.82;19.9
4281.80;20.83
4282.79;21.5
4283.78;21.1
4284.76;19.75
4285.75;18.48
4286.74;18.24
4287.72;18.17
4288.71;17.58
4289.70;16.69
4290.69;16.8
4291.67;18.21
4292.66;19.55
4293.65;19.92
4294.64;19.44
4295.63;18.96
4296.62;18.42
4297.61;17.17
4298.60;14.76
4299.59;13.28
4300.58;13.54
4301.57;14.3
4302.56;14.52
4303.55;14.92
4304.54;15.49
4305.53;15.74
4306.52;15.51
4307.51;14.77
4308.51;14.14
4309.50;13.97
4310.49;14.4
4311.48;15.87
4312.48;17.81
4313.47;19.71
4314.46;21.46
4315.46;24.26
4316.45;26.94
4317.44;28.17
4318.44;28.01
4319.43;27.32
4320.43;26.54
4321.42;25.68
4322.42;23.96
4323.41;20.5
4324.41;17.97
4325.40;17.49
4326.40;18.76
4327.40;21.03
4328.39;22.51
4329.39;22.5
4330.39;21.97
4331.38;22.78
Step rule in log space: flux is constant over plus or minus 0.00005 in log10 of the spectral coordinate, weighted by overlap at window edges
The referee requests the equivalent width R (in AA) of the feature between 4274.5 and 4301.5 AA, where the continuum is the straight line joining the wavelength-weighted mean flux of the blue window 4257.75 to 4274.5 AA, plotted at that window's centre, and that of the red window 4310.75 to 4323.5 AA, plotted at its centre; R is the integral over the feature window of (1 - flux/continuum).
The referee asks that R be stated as 3.6 AA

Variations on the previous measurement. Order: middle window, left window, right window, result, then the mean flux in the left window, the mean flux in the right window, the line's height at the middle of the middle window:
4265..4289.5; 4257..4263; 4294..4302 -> -1.58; 20.3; 16.3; 18.5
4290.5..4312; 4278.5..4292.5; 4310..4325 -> 4.86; 19.2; 22.6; 20.8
